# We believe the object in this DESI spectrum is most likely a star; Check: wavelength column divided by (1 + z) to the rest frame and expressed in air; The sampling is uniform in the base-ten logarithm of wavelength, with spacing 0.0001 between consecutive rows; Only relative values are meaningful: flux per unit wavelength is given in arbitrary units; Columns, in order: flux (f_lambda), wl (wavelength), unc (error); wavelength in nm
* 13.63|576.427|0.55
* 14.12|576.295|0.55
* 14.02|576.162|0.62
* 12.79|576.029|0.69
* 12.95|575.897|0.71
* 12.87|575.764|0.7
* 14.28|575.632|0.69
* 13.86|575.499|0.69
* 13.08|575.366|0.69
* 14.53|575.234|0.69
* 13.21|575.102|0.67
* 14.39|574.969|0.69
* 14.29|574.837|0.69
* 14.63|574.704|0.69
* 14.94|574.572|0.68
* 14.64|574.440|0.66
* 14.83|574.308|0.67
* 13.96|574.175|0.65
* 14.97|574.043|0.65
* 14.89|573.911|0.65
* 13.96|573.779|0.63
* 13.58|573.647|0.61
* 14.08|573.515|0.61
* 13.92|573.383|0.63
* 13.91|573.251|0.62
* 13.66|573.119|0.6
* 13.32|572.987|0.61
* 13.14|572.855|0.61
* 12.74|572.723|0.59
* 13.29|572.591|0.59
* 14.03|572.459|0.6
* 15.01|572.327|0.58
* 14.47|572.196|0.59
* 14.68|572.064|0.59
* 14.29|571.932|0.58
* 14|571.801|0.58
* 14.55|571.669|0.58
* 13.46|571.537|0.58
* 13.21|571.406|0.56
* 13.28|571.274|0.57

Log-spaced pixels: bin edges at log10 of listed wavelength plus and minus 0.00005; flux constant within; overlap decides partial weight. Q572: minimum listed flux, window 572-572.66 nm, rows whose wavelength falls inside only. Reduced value 13.29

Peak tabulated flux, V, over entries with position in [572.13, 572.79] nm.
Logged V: 15.01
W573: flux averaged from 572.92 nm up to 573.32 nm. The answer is 13.6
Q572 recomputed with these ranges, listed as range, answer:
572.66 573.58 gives 12.74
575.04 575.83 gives 12.87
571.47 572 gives 13.46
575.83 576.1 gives 12.79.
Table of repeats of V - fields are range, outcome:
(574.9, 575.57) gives 14.53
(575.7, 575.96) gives 12.95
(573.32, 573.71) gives 14.08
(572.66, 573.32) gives 13.91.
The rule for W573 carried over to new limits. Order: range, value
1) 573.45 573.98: 14.1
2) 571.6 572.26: 14.4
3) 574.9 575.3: 14.1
